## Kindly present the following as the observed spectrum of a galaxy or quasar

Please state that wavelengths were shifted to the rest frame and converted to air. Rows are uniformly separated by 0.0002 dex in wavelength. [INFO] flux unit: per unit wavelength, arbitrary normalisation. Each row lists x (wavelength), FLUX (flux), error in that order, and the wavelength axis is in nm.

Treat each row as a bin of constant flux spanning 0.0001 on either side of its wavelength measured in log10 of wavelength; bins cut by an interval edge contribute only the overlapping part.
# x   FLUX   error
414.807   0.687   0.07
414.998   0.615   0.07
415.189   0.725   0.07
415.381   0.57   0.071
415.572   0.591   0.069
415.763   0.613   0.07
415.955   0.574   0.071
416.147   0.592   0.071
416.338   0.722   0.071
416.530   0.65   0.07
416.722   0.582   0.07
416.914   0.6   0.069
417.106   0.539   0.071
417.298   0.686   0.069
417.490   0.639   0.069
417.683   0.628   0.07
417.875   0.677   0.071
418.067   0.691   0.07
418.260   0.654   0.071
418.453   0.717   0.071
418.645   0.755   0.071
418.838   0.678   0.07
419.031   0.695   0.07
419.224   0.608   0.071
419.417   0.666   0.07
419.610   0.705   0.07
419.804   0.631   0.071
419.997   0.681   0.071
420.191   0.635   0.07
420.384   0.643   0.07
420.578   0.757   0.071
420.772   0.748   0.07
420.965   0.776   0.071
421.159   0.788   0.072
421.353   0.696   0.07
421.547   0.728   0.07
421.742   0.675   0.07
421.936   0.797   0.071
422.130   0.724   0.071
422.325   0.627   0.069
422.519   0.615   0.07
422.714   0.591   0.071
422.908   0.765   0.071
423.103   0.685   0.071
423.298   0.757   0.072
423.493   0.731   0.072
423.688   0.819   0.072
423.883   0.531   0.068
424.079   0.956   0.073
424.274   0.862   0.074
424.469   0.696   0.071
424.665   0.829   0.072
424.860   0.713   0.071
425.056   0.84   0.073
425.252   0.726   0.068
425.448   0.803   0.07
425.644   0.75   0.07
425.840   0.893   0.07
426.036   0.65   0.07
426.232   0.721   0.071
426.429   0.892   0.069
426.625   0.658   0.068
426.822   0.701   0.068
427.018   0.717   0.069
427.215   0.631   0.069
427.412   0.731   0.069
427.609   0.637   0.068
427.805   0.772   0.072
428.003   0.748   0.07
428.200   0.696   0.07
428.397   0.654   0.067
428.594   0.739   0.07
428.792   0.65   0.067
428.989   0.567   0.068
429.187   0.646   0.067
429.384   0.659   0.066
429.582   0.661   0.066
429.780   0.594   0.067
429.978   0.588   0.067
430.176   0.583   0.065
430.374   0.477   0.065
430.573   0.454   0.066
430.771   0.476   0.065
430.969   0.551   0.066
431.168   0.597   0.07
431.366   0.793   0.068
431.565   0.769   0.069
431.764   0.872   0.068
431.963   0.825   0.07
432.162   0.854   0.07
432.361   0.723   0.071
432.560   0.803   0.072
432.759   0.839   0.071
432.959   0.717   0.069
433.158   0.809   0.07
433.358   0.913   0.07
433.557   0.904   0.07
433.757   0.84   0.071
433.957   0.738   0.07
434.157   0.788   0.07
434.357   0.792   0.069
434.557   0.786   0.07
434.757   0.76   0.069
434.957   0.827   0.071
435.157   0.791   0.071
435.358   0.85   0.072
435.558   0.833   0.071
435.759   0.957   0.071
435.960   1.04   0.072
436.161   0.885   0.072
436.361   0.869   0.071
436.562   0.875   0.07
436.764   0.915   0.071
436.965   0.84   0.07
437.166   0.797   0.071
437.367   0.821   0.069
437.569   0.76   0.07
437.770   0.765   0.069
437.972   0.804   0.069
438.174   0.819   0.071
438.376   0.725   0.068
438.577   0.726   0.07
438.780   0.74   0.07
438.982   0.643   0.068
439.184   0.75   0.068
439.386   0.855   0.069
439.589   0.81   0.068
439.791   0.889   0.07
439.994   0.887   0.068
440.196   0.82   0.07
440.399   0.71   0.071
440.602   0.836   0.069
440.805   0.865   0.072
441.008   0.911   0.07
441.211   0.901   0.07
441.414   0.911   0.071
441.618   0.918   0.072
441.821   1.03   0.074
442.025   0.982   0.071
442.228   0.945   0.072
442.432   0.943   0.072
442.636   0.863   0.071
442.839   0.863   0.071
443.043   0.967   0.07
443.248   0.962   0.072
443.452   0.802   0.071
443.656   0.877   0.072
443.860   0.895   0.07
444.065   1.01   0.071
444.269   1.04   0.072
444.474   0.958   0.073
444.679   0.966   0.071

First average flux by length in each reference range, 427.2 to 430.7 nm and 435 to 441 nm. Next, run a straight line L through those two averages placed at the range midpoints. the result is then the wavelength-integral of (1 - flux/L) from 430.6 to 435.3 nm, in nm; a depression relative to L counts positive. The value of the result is -0.31 nm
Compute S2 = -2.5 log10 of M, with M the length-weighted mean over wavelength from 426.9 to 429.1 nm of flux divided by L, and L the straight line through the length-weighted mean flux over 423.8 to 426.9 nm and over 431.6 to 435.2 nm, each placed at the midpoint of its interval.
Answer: 0.14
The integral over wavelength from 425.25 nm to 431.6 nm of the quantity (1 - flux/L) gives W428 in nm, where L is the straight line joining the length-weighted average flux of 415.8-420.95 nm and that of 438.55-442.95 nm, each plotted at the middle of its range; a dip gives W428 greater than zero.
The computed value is 0.66 nm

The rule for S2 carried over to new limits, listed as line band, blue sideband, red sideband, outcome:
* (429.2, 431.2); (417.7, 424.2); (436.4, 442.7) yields 0.335 mag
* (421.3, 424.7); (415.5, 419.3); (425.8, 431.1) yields -0.120 mag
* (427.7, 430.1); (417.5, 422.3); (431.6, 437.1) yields 0.180 mag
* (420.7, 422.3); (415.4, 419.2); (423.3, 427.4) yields -0.052 mag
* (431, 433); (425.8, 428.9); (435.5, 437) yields 0.057 mag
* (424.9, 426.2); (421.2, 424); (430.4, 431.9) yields -0.138 mag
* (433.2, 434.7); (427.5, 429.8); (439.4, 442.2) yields -0.078 mag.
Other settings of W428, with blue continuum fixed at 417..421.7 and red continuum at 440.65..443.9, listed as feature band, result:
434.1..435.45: 0.064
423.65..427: -0.096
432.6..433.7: -0.016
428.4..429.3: 0.148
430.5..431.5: 0.271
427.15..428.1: 0.075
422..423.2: 0.076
